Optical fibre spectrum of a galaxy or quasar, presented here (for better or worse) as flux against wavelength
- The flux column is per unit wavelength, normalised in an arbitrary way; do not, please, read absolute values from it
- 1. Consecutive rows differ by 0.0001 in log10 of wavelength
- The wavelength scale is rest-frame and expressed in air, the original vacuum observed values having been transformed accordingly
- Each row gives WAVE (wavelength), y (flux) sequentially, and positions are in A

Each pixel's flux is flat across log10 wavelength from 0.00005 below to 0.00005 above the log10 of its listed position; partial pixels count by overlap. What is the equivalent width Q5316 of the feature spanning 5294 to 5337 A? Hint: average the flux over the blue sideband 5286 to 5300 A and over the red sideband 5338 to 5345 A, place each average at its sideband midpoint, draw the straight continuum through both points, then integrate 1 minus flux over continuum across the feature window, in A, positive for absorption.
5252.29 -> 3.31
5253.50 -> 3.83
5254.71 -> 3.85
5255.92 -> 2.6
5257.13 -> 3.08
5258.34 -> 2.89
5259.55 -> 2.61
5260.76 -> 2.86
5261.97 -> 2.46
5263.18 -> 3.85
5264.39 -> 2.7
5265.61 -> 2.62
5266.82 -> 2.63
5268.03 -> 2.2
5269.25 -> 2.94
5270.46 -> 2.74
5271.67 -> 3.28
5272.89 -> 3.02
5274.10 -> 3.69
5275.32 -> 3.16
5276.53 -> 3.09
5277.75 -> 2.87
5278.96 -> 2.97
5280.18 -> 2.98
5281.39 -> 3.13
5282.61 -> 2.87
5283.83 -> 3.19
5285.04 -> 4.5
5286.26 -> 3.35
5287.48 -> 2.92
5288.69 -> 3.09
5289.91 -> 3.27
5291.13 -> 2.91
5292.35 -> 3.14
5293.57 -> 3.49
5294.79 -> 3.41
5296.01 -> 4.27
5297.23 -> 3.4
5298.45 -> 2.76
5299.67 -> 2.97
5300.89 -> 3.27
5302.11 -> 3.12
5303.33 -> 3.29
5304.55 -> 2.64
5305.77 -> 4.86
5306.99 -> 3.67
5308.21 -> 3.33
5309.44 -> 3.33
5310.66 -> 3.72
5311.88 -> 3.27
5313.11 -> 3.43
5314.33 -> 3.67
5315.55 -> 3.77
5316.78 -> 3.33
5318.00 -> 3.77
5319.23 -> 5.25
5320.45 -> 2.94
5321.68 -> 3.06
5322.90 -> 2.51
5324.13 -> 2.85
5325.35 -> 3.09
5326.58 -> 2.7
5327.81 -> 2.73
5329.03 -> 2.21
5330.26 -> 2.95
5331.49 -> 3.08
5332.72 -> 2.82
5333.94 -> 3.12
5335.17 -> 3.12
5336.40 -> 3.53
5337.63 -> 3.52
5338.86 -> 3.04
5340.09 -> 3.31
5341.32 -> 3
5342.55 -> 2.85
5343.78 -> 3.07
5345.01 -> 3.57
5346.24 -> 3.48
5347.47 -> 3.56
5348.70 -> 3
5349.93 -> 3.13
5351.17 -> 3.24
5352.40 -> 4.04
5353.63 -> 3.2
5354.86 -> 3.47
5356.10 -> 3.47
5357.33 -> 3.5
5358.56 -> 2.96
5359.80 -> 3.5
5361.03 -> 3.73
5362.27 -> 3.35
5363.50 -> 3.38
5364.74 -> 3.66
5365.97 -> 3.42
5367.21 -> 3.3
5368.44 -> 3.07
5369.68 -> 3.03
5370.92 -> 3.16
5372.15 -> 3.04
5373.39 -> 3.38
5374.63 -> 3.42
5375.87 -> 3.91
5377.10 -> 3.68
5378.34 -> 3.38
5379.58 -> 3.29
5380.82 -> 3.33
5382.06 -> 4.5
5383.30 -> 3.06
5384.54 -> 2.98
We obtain -1.4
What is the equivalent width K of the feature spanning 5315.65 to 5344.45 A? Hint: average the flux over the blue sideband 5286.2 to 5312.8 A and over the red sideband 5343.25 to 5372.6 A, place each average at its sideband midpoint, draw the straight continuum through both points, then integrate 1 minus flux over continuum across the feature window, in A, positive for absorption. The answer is 1.8 A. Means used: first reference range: 3.34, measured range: 3.14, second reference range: 3.35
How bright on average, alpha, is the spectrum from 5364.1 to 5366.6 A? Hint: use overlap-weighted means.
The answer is 3.53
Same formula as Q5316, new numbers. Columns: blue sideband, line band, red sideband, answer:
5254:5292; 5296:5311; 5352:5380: -1.1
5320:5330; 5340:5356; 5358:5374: -1.2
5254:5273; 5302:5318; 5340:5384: -2.0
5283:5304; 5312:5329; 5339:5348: 0.0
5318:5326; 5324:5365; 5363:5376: 1.3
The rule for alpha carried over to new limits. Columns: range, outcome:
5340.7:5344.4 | 2.98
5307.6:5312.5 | 3.41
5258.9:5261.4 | 2.74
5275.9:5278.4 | 2.99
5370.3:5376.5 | 3.39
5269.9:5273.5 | 3.02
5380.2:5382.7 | 3.91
